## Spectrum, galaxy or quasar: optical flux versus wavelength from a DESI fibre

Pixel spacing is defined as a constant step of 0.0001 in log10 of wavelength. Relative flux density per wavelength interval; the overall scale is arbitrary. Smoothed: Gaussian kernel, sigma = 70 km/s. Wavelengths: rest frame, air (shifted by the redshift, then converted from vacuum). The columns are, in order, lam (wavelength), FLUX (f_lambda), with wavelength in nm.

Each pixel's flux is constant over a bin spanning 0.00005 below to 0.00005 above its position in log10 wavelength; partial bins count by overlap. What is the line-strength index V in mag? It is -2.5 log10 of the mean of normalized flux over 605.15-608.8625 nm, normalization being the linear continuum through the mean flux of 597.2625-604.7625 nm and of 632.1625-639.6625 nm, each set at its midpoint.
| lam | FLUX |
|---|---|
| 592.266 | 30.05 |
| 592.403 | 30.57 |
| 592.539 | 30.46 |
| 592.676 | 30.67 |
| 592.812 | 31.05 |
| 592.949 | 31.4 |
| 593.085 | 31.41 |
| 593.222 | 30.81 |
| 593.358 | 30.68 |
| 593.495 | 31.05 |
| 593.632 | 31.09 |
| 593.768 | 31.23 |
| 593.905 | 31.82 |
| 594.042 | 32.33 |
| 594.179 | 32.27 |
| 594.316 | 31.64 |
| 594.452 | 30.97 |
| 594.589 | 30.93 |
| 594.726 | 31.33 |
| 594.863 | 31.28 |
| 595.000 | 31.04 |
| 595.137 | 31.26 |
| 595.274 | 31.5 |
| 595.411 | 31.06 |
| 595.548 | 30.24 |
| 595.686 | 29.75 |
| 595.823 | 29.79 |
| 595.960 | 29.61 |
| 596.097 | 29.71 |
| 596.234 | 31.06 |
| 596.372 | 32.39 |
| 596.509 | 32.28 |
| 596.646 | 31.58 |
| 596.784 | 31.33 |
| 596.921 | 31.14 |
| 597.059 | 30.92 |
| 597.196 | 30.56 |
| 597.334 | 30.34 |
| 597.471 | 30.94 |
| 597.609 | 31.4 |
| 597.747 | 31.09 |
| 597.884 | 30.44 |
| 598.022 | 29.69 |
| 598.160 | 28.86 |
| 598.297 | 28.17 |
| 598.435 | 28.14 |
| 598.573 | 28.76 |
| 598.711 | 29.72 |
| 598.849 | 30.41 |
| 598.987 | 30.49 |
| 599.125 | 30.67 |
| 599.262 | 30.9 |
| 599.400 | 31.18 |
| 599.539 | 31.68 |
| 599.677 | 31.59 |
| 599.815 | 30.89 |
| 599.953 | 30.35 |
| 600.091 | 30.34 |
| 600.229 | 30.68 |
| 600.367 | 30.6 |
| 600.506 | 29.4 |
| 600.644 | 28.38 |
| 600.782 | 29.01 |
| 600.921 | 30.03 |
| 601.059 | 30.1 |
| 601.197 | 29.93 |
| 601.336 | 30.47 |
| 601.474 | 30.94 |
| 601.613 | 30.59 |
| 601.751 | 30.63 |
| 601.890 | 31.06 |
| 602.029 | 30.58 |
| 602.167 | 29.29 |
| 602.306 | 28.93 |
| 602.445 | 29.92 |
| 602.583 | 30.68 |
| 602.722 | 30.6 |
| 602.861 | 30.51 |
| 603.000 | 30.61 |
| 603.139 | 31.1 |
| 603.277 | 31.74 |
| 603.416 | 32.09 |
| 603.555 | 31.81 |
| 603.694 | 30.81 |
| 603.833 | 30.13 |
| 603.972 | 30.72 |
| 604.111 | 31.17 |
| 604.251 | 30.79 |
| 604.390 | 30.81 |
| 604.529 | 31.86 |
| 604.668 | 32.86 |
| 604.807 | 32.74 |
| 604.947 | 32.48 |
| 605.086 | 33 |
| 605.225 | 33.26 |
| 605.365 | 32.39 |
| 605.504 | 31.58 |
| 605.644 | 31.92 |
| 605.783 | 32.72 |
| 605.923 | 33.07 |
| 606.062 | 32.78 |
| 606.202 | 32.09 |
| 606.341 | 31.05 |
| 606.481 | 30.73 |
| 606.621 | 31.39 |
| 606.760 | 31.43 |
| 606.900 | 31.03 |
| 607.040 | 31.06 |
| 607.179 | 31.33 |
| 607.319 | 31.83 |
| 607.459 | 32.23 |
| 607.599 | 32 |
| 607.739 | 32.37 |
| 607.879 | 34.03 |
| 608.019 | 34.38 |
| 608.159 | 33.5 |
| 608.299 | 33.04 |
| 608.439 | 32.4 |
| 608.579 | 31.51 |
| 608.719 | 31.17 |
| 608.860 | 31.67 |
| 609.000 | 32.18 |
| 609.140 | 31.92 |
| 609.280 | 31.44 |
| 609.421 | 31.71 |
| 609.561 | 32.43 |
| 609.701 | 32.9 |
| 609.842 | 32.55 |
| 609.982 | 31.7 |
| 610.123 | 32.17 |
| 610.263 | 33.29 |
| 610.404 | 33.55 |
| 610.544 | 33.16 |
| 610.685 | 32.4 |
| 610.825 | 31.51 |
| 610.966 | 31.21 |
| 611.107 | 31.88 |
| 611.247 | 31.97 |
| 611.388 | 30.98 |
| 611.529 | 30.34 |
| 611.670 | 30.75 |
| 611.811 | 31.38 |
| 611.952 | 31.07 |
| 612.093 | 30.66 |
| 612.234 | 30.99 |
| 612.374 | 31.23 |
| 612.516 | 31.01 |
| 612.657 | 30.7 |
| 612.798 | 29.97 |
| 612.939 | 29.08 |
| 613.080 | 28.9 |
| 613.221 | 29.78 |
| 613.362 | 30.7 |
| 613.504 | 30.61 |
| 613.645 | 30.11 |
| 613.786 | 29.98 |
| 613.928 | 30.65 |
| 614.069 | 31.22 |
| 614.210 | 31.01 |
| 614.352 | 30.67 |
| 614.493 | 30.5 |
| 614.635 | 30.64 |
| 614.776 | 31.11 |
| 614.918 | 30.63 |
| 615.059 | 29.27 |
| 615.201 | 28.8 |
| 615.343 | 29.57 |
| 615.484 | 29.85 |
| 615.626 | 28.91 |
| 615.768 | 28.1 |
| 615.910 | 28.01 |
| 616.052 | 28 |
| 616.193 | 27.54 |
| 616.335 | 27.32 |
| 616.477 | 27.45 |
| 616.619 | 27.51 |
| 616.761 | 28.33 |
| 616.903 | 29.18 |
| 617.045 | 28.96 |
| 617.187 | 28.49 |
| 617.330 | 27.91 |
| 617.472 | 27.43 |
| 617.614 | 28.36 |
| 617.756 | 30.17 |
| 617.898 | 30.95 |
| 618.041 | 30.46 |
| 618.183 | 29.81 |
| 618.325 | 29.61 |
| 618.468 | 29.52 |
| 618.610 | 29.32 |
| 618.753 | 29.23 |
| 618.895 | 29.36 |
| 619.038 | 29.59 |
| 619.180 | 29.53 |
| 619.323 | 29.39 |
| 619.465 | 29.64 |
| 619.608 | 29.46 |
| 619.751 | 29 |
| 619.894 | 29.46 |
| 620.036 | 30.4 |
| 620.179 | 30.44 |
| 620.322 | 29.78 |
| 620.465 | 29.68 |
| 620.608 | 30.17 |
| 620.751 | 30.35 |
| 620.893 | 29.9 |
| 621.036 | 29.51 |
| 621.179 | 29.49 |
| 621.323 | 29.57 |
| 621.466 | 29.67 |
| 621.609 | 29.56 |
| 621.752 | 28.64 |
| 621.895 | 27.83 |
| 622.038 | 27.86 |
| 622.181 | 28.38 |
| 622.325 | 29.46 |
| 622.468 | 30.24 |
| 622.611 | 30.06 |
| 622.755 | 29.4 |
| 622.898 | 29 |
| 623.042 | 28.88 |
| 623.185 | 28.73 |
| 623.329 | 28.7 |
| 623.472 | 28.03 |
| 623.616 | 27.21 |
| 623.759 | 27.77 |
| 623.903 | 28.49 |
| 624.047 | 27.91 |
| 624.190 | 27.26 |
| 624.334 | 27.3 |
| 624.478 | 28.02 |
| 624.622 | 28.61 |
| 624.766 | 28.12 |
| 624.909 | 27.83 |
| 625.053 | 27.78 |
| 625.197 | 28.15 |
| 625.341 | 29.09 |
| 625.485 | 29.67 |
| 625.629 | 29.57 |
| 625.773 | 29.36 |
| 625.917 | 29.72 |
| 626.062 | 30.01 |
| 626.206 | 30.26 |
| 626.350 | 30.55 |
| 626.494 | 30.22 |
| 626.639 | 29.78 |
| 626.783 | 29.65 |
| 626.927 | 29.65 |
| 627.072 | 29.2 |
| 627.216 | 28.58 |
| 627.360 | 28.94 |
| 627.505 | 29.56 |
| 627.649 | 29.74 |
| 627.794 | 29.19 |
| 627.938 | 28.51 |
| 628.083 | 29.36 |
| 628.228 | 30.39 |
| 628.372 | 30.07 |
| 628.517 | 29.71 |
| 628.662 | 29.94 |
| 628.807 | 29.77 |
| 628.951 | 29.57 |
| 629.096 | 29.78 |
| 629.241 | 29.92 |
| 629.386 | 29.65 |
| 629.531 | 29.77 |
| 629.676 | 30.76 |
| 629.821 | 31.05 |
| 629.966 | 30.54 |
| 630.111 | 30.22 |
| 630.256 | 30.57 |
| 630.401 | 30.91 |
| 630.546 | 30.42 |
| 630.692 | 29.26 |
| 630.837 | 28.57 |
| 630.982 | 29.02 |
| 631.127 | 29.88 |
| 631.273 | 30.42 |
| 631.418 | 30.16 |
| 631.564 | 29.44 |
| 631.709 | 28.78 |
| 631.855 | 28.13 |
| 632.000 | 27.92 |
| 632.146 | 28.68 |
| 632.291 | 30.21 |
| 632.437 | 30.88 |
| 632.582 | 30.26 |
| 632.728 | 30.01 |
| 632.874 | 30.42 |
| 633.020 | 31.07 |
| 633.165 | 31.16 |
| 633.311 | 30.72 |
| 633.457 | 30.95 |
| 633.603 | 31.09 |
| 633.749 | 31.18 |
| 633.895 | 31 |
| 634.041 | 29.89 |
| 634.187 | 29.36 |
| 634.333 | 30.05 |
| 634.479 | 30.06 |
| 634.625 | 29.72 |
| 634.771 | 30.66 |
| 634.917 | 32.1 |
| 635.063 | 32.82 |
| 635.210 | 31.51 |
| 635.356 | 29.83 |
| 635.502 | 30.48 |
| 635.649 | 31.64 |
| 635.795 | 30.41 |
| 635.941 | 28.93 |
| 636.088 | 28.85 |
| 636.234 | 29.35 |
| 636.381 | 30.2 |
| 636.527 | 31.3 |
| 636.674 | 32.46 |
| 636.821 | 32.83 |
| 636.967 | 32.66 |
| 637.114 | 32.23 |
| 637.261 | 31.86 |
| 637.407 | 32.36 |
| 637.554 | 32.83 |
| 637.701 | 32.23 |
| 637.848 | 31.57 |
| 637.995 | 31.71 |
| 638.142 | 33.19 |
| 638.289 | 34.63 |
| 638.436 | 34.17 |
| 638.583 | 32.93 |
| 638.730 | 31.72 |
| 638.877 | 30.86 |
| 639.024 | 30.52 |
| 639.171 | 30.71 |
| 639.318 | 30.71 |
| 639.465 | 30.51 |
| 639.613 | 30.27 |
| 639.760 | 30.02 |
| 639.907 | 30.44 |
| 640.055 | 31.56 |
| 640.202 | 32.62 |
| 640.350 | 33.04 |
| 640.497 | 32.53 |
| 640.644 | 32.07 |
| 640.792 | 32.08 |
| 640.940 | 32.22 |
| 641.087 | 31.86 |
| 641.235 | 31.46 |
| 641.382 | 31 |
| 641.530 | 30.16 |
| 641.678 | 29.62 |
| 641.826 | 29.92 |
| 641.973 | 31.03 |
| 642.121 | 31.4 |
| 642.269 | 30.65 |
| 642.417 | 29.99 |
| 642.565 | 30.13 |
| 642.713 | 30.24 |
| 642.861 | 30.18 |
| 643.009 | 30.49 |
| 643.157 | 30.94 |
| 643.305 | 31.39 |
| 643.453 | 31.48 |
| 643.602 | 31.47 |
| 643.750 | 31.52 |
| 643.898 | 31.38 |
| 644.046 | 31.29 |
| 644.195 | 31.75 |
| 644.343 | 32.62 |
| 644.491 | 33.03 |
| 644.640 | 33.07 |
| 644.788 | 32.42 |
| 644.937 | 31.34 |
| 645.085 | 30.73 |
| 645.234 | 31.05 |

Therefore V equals -0.05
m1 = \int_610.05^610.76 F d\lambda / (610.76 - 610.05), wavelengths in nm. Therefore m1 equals 32.9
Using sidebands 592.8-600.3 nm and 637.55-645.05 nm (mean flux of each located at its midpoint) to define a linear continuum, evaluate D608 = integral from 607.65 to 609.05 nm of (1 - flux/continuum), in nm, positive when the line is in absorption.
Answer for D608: -0.075 nm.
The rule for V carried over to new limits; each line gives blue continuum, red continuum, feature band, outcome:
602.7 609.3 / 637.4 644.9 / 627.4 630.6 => 0.059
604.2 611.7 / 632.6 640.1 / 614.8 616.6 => 0.115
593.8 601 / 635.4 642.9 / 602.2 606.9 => -0.026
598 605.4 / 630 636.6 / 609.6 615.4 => -0.018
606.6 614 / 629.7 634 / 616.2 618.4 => 0.085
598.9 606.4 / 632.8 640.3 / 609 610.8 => -0.046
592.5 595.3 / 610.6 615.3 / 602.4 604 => 0.001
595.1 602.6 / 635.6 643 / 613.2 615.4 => 0.015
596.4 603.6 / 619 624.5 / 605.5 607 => -0.060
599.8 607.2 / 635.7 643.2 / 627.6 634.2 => 0.046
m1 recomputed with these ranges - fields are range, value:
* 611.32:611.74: 30.7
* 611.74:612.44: 31.1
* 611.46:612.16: 30.8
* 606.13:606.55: 31.3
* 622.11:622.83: 29.5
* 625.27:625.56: 29.4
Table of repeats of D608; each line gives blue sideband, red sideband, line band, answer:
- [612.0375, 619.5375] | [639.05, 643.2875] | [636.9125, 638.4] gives -0.09 nm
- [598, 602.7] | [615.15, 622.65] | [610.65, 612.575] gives -0.11 nm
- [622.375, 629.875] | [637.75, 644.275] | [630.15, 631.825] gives 0.01 nm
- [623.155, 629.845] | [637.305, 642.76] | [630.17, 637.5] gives -0.01 nm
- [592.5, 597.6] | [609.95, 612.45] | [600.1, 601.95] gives 0.07 nm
